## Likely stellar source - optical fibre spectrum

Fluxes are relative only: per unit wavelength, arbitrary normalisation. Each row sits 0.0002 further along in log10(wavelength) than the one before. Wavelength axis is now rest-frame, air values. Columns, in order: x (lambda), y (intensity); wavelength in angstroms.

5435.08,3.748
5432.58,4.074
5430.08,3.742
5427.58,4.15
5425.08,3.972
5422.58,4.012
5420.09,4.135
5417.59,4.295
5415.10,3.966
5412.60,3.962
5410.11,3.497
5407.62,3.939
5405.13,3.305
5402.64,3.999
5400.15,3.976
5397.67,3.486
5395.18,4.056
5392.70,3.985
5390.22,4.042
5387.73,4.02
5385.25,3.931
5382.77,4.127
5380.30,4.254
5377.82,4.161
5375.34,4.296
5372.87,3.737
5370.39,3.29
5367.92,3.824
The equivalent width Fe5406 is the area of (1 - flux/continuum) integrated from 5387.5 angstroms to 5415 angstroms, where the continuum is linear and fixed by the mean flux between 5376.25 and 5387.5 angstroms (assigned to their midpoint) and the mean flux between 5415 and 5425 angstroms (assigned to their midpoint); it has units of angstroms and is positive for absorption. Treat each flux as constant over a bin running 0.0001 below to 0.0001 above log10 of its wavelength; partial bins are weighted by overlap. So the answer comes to 1.8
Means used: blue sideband 4.12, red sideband 4.1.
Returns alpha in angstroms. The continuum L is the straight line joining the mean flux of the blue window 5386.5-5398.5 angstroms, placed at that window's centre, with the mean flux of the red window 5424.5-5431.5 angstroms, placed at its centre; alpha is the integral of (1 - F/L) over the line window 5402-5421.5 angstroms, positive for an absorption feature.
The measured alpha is 0.29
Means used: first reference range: 3.93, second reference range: 3.96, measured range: 3.89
